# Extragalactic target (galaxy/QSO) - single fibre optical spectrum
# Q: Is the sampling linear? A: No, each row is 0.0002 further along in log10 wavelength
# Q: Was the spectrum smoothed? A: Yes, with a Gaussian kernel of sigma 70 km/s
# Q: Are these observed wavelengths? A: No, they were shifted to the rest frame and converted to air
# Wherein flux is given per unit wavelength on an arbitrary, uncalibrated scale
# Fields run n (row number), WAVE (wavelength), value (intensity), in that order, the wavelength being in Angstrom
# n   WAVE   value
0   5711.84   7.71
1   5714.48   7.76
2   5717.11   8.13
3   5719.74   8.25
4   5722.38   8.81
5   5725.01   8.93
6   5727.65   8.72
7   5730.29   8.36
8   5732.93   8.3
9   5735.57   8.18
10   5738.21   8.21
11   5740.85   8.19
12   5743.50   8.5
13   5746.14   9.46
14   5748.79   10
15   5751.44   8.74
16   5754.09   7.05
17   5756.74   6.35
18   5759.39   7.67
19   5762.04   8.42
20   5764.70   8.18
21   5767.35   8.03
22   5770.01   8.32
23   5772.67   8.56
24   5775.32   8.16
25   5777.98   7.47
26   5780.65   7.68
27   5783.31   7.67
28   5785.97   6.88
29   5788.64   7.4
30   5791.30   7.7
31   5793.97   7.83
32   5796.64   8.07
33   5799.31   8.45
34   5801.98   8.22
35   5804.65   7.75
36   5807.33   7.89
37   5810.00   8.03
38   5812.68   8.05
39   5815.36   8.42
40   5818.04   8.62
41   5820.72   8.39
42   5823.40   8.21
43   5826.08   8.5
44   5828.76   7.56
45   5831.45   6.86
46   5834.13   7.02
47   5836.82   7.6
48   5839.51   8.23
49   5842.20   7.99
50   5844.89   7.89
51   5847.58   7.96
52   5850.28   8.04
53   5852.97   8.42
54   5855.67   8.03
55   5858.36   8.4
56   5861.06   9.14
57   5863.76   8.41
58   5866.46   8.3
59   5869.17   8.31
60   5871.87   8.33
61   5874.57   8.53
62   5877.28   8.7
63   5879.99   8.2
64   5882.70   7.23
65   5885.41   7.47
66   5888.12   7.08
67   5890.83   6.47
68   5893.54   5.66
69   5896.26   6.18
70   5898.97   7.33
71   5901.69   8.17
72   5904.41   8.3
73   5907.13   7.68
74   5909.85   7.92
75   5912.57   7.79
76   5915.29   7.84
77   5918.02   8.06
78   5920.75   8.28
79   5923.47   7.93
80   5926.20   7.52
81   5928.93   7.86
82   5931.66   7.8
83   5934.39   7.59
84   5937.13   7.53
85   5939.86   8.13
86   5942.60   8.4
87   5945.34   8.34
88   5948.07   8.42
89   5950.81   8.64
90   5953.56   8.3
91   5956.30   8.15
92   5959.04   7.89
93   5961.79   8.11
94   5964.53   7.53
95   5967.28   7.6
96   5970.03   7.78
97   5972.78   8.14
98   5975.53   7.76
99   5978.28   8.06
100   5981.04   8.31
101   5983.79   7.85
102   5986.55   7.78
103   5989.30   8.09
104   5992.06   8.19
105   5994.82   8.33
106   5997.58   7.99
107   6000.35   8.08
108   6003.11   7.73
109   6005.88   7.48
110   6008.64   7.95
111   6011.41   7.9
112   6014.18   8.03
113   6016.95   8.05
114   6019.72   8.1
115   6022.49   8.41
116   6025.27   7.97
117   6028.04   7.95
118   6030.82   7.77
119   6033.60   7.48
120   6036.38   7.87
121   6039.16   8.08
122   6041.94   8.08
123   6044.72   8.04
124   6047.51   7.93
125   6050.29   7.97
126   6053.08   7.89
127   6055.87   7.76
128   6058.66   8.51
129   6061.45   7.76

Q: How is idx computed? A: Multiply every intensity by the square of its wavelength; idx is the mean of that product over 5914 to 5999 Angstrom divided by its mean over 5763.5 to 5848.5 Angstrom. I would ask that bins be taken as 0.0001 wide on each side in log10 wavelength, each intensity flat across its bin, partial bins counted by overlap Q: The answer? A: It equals 1.06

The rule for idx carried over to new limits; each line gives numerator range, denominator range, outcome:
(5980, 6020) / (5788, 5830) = 1.05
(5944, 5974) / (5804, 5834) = 1.06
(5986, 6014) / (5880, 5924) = 1.10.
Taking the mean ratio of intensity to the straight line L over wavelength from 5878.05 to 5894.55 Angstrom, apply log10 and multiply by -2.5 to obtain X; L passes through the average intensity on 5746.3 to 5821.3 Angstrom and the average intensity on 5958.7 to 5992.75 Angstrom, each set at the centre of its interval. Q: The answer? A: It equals 0.12 mag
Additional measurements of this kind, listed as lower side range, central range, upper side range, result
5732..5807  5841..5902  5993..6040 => 0.02 mag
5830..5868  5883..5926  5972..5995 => 0.08 mag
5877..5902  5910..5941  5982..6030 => -0.06 mag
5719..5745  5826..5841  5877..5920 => 0.04 mag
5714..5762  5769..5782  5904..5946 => 0.03 mag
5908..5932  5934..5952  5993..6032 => -0.04 mag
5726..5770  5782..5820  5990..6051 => 0.04 mag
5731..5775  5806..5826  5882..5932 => -0.04 mag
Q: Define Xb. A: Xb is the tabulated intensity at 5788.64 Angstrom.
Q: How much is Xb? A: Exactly 7.4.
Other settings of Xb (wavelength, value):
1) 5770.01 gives 8.32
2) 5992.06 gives 8.19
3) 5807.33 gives 7.89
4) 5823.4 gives 8.21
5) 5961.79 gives 8.11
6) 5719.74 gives 8.25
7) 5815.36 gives 8.42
